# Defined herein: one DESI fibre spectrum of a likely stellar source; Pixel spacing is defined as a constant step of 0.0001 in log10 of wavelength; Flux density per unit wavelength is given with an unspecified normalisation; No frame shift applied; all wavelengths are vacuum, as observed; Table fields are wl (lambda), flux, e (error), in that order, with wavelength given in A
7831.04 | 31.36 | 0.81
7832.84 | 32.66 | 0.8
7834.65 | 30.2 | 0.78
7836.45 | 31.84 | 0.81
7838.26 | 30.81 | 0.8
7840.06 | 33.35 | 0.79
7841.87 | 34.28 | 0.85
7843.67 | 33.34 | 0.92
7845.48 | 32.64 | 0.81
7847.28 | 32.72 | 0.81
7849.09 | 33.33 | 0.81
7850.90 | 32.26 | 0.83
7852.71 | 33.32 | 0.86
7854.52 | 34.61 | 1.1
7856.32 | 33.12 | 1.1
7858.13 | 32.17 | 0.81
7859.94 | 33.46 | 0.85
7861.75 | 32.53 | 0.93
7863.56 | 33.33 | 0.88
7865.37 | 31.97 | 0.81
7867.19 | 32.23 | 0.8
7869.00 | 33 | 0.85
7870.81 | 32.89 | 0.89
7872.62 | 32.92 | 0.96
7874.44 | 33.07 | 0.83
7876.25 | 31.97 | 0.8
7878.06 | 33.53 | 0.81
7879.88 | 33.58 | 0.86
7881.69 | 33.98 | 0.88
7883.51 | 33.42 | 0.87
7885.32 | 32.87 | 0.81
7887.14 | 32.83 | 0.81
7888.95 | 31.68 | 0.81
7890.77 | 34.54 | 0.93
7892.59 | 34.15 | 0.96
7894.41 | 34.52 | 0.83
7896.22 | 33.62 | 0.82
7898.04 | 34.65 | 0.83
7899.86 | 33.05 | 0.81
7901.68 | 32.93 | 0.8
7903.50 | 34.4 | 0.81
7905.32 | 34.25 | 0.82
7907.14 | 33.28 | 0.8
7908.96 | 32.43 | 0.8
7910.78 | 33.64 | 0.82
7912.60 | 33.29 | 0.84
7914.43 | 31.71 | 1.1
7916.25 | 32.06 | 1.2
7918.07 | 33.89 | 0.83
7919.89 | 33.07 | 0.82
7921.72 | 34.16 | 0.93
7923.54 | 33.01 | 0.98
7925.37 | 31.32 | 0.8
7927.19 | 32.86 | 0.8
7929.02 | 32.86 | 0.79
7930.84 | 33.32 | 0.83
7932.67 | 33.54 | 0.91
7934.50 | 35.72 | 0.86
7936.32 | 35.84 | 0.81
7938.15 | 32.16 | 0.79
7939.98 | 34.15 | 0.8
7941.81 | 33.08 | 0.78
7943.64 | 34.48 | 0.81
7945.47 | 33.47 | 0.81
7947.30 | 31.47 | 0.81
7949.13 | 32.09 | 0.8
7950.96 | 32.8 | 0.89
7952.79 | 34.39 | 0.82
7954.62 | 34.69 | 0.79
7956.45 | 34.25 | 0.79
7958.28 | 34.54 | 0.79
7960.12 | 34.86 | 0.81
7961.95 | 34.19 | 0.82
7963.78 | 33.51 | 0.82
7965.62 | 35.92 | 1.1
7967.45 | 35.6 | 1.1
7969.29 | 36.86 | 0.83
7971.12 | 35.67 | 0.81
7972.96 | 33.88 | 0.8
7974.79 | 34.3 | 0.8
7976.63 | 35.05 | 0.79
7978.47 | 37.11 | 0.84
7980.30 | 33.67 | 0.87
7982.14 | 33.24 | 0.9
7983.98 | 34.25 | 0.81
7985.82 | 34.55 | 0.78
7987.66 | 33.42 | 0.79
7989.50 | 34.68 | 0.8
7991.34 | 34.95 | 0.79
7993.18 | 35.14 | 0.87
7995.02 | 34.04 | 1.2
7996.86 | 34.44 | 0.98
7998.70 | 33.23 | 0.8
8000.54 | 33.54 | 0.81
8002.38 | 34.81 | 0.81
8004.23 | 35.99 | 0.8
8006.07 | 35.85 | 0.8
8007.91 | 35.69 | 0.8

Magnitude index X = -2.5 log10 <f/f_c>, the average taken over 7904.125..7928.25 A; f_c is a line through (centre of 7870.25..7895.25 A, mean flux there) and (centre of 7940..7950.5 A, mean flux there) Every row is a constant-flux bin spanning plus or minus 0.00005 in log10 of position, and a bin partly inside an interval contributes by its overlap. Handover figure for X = 0.00 mag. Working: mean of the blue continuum 33.3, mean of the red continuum 33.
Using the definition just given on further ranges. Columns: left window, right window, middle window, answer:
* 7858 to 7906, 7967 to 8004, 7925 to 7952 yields 0.02 mag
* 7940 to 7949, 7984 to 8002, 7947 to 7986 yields -0.03 mag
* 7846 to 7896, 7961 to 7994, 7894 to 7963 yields 0.02 mag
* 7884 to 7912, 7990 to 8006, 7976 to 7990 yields 0.00 mag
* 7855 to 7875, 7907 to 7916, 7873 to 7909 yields -0.02 mag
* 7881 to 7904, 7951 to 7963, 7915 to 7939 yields 0.02 mag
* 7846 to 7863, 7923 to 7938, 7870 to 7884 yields 0.00 mag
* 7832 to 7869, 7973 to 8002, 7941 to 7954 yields 0.02 mag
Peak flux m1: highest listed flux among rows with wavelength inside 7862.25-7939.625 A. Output 35.84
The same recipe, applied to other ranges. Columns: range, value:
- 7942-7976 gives 36.86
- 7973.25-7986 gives 37.11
